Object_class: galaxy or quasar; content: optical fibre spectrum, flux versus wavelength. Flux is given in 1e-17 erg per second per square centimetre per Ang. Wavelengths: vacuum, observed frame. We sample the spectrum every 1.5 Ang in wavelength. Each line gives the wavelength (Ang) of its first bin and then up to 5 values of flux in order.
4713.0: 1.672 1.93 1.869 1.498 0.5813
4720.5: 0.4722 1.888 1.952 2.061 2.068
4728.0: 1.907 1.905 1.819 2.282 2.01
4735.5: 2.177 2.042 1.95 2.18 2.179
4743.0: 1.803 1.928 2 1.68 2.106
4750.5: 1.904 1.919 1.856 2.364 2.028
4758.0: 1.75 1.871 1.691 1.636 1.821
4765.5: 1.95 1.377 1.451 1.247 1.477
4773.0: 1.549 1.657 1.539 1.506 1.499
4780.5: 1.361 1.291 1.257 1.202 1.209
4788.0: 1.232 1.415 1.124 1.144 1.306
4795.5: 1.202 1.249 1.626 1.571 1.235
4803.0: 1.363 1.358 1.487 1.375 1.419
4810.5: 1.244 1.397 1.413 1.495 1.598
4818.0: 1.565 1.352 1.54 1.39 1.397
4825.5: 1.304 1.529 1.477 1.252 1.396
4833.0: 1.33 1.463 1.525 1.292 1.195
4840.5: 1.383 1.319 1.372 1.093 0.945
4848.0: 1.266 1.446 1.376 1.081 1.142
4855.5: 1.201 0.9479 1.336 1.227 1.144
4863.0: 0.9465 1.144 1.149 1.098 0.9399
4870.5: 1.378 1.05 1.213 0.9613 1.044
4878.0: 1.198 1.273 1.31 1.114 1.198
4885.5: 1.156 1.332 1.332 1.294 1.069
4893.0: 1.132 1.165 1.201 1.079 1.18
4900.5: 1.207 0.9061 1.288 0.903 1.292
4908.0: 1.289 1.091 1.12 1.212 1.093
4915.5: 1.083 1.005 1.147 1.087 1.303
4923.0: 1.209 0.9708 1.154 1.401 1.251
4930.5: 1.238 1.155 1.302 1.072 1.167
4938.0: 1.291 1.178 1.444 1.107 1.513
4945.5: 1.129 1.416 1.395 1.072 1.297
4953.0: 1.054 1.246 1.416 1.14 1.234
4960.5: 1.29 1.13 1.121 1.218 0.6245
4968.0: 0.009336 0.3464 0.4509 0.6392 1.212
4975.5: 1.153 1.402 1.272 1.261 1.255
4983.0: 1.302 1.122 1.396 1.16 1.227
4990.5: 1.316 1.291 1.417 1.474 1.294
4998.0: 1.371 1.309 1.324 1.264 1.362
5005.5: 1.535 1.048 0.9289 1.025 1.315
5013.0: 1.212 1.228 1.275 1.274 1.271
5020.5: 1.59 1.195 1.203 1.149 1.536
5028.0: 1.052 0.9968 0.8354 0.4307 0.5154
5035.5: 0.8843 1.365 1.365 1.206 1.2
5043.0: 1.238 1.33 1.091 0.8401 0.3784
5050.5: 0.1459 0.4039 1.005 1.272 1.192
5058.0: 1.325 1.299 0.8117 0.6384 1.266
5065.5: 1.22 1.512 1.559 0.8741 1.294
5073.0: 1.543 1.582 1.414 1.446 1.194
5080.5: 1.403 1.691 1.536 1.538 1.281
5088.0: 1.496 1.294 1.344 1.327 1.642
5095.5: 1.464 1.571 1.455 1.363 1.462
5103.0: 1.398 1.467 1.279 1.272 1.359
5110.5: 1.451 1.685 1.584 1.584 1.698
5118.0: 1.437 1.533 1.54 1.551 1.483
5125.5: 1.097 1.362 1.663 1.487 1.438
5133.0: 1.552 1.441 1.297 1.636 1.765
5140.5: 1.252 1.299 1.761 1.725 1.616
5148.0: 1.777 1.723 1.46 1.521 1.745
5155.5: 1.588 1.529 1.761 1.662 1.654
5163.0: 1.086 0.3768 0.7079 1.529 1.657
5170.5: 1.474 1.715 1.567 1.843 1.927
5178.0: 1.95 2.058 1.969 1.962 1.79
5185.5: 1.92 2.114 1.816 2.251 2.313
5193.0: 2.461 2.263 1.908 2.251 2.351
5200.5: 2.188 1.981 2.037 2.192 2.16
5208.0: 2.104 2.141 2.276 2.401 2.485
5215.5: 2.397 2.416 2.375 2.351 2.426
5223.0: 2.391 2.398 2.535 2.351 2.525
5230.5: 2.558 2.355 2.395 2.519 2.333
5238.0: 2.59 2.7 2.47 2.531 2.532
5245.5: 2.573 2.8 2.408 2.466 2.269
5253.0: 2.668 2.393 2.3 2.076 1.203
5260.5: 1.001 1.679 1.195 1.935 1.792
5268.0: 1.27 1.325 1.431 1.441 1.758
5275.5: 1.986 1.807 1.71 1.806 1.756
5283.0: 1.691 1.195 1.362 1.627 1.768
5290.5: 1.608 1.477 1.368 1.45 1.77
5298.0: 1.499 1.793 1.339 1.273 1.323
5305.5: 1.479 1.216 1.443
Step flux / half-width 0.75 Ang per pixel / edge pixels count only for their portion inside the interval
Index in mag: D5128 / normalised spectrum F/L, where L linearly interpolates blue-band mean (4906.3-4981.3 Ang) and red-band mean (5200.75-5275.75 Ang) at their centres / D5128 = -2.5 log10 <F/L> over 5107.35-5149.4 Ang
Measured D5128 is 0.18 mag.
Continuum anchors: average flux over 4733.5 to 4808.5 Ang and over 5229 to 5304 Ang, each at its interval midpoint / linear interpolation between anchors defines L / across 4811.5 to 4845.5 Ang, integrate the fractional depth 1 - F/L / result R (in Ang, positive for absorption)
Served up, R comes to 5.3 Ang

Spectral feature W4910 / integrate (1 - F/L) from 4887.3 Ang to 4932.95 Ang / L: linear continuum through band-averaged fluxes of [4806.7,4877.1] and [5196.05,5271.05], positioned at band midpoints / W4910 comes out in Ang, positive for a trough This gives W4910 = 8.8 Ang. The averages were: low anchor 1.28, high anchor 2.21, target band 1.16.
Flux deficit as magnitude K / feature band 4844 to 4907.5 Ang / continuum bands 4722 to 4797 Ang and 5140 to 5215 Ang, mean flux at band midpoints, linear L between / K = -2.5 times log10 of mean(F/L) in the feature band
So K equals 0.44 mag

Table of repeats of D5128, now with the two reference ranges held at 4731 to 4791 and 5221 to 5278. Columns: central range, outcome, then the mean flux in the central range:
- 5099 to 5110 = 0.41 mag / 1.38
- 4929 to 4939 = 0.47 mag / 1.21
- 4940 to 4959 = 0.43 mag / 1.27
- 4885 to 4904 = 0.48 mag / 1.18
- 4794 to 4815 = 0.26 mag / 1.38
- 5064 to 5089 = 0.38 mag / 1.41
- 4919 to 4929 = 0.48 mag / 1.19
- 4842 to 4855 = 0.42 mag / 1.22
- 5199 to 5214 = -0.04 mag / 2.19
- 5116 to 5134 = 0.34 mag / 1.48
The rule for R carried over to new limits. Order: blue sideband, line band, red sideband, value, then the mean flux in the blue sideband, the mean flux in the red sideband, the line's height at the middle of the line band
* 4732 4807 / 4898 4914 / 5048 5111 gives 3.59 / 1.64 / 1.27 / 1.48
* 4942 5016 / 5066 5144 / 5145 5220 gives 7.77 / 1.17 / 1.89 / 1.62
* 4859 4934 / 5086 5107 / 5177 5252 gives 5.14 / 1.16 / 2.3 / 1.88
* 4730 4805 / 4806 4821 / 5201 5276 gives 2.33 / 1.65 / 2.18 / 1.7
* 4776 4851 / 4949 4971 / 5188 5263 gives 8.95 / 1.36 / 2.29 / 1.69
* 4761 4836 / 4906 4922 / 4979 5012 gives 2.17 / 1.42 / 1.27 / 1.33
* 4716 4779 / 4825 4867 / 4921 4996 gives 6.63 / 1.78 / 1.16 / 1.49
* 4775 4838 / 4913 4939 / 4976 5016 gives 2.77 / 1.38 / 1.27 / 1.31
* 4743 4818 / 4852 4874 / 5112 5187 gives 5.90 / 1.54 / 1.57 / 1.55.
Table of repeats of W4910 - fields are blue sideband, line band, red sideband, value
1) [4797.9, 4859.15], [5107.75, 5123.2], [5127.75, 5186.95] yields 0.3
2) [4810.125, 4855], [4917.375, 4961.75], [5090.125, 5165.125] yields 5.5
